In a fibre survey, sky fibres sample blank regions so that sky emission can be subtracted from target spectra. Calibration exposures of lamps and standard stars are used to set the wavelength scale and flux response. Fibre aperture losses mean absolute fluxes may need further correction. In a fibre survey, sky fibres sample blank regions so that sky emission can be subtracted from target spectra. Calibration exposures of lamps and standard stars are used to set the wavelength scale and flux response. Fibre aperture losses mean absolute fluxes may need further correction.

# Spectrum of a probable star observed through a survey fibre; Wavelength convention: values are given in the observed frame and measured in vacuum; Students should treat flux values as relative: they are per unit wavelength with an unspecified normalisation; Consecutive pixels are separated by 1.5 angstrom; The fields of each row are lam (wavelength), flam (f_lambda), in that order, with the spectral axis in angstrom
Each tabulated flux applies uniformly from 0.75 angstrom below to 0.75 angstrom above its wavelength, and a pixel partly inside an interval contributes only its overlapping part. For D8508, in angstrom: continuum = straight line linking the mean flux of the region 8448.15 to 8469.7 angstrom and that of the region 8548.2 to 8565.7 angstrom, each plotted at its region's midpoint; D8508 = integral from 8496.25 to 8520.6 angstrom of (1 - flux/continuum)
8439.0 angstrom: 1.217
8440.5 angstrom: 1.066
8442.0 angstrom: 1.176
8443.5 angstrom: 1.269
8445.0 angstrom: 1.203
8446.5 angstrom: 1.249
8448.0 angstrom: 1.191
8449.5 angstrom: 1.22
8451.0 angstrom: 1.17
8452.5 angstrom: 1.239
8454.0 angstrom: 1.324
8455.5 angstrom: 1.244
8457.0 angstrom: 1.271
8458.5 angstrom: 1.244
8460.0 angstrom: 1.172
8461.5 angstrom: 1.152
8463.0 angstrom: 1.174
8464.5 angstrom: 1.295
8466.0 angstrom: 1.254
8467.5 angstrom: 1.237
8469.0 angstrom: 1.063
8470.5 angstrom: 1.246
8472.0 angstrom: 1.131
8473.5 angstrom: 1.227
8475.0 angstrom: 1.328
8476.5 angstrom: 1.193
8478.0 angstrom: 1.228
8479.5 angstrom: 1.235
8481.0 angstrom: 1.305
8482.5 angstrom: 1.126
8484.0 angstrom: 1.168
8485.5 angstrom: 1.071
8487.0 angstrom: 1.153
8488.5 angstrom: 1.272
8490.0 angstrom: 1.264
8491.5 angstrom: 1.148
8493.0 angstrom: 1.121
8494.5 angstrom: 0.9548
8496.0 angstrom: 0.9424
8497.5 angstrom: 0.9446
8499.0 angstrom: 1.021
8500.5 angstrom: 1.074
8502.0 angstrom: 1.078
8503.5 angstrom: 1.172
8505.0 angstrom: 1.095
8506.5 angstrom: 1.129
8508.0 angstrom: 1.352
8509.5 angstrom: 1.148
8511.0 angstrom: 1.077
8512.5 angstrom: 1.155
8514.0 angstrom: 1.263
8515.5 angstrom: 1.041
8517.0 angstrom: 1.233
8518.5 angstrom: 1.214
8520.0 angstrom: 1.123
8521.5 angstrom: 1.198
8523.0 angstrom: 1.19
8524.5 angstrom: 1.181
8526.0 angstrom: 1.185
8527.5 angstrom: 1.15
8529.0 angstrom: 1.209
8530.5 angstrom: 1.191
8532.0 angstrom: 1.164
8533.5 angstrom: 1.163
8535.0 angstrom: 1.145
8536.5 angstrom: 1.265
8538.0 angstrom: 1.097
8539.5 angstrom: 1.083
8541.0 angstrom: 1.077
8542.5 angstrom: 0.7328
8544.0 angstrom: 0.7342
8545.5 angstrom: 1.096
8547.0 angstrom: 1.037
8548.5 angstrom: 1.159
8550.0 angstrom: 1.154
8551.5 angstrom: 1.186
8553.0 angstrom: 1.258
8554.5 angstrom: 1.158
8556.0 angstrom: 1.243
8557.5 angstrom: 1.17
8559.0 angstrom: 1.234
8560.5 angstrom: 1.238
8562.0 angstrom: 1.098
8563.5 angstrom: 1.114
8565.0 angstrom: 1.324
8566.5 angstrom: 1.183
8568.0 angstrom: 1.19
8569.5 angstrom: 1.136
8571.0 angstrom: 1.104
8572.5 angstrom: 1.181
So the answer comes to 1.6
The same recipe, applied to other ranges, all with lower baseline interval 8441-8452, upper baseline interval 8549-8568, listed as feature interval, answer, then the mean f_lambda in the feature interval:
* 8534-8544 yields 1.3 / 1.04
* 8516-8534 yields 0.3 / 1.18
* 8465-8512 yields 1.9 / 1.15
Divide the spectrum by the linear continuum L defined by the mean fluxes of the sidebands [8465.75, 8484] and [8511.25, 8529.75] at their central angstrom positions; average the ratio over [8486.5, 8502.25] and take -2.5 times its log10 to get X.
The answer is 0.10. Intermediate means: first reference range 1.21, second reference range 1.18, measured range 1.09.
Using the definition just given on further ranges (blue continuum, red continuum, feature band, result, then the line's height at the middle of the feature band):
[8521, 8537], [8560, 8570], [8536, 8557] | 0.09 mag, 1.18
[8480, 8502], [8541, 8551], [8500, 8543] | -0.10 mag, 1.05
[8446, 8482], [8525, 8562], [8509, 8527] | -0.01 mag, 1.16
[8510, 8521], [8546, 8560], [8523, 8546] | 0.06 mag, 1.17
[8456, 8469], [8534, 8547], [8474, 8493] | -0.03 mag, 1.17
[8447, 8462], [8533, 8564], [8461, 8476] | 0.00 mag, 1.21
